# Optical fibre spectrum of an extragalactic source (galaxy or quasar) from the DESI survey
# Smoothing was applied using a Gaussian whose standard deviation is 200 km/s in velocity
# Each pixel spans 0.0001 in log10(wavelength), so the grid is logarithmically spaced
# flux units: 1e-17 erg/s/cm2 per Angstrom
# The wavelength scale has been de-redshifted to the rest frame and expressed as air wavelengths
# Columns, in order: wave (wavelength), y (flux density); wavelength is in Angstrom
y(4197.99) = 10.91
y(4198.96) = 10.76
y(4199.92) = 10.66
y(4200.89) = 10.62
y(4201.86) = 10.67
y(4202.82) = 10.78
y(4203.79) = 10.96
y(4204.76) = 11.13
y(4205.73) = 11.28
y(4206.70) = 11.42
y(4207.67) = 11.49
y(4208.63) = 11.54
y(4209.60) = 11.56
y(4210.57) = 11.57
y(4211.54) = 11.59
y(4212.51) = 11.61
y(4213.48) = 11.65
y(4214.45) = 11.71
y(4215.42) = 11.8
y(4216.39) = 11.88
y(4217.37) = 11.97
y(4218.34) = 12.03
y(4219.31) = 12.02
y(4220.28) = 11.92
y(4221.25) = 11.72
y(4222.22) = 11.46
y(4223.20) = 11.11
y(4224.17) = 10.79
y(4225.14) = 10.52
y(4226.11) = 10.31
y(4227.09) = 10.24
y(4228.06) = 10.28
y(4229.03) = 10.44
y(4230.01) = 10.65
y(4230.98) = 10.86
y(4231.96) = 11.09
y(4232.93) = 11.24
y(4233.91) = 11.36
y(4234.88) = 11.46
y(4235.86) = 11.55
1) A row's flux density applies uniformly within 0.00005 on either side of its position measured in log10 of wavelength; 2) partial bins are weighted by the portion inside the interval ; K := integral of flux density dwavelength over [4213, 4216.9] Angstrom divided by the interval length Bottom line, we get 11.7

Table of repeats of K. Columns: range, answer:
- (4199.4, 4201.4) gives 10.7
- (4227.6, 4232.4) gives 10.7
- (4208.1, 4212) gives 11.6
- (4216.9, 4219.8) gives 12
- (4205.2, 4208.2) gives 11.4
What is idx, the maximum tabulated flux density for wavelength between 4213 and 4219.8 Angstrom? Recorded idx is 12.03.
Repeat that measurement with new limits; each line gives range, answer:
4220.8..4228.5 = 11.72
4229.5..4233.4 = 11.24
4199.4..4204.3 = 10.96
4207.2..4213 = 11.61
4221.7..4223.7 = 11.46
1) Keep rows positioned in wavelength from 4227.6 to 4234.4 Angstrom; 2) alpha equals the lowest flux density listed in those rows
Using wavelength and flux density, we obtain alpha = 10.28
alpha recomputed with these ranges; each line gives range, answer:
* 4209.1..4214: 11.56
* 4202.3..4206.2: 10.78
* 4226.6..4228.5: 10.24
